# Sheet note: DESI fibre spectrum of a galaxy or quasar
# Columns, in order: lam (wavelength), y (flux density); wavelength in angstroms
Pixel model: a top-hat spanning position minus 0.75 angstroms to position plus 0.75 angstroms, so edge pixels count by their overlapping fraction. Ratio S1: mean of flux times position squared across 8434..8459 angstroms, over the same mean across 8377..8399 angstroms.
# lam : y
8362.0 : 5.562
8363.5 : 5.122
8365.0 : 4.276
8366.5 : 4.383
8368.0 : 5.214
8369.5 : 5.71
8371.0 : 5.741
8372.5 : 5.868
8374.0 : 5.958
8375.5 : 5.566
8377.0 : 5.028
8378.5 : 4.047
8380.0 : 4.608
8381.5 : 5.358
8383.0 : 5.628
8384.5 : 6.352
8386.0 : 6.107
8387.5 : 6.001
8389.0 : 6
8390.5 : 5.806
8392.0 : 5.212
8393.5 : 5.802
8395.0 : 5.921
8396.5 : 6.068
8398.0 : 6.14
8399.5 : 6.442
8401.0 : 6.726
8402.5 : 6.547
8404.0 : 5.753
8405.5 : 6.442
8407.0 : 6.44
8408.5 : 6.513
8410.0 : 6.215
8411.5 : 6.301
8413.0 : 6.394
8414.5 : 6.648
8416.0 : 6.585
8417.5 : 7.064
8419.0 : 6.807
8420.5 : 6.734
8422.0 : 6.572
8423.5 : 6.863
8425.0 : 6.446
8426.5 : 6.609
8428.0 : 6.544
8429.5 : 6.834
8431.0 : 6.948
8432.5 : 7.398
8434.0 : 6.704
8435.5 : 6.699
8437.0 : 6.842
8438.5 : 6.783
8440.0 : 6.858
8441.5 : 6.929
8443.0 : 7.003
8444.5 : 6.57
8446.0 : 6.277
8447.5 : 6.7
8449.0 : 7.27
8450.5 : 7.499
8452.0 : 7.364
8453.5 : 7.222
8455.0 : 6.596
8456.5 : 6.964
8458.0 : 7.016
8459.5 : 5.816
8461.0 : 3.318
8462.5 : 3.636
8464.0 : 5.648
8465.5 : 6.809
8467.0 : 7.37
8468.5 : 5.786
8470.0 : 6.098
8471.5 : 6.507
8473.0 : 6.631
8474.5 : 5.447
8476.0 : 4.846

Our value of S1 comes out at 1.2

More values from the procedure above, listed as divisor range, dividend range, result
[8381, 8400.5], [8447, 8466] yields 1.08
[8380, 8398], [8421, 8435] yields 1.18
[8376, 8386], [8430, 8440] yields 1.33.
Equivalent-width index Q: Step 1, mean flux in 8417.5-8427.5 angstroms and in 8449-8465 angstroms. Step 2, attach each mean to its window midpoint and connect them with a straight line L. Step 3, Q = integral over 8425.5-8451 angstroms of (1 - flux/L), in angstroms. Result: -1.5 angstroms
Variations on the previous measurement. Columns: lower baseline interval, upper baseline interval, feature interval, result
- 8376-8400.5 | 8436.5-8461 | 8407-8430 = -1.5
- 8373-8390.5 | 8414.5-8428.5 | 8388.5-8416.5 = -0.3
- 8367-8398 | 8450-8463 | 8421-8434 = -1.8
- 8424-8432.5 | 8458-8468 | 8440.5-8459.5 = -2.9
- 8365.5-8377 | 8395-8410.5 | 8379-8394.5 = 0.5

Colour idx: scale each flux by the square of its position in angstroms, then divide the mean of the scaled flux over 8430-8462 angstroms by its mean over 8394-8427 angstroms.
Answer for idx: 1.04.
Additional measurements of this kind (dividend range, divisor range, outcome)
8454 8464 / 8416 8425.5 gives 0.84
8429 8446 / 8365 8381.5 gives 1.34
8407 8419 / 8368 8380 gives 1.23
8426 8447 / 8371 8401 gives 1.20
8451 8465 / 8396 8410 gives 0.96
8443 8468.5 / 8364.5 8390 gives 1.20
